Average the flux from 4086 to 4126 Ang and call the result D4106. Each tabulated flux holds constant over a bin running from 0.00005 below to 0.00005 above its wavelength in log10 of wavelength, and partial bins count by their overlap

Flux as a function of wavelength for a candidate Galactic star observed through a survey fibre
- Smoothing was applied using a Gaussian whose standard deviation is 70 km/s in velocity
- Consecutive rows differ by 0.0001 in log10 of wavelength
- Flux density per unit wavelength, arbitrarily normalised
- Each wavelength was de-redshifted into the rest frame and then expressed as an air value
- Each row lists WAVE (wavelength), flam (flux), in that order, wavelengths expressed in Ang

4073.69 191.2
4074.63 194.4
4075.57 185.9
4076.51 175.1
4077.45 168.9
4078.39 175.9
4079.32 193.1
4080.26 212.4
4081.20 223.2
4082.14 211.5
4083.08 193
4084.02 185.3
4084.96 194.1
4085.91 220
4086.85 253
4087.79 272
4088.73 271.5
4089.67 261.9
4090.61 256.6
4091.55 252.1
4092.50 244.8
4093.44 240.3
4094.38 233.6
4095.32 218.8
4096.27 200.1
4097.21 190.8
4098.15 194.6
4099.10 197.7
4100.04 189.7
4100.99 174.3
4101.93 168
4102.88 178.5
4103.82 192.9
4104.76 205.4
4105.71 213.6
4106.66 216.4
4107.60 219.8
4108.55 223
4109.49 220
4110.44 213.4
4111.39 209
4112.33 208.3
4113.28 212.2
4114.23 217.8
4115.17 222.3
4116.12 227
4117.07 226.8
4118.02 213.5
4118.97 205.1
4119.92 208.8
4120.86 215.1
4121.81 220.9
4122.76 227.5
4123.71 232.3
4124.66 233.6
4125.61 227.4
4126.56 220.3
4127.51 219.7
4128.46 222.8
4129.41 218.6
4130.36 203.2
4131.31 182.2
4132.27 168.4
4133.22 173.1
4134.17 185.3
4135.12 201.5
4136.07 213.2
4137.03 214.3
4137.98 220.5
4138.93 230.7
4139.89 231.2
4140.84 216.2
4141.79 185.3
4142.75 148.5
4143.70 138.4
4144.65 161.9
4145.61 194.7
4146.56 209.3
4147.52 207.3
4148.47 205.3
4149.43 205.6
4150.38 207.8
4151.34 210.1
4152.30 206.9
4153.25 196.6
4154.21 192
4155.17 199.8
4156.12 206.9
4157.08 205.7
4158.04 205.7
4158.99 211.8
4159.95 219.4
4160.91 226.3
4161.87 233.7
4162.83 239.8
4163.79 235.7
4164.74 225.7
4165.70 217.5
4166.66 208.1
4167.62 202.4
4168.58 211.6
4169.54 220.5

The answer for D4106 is 219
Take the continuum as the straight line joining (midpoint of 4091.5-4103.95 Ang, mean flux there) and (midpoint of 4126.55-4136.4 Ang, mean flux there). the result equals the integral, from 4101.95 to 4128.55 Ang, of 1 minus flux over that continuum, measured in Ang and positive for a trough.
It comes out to -1.8 Ang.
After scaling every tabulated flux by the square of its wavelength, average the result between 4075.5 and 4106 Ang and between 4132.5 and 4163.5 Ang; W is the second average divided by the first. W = 1.0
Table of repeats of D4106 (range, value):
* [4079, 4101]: 221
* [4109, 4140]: 213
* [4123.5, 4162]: 204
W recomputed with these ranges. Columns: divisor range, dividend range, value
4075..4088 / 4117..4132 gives 1.09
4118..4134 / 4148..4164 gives 1.02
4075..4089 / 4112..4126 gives 1.08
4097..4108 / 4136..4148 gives 1.03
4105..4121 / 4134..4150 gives 0.93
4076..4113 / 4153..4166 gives 1.05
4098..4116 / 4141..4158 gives 0.97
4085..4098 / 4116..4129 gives 0.95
